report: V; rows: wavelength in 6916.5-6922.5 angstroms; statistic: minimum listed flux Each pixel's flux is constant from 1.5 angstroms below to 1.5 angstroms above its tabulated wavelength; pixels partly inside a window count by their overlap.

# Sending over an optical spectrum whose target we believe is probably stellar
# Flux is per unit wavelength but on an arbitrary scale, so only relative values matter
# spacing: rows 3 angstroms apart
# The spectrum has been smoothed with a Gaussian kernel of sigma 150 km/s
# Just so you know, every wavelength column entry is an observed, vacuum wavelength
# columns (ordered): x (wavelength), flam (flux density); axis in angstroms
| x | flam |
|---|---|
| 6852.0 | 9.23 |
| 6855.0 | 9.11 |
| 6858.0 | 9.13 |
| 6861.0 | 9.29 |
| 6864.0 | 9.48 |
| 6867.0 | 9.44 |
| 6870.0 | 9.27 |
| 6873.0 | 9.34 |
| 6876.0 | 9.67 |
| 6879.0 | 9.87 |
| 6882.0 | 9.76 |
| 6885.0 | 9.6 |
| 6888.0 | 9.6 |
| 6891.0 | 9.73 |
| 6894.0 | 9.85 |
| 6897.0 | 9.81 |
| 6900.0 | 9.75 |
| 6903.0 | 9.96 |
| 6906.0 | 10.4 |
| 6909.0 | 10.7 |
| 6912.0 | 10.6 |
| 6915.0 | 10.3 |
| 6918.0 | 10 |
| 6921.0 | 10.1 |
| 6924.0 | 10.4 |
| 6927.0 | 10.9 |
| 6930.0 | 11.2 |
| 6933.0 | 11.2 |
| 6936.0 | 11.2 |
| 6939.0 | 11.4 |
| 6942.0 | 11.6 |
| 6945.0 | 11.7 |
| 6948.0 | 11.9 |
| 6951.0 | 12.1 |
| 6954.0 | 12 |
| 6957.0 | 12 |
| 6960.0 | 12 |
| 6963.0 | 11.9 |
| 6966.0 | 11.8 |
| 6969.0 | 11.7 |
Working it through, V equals 10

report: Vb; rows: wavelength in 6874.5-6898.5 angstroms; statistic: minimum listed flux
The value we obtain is 9.6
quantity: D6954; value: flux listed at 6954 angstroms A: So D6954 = 12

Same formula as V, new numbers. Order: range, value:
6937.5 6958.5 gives 11.4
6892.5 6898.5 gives 9.81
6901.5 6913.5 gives 9.96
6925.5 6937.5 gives 10.9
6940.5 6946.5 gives 11.6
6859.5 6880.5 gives 9.27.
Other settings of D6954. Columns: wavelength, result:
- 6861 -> 9.29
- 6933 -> 11.2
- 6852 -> 9.23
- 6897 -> 9.81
